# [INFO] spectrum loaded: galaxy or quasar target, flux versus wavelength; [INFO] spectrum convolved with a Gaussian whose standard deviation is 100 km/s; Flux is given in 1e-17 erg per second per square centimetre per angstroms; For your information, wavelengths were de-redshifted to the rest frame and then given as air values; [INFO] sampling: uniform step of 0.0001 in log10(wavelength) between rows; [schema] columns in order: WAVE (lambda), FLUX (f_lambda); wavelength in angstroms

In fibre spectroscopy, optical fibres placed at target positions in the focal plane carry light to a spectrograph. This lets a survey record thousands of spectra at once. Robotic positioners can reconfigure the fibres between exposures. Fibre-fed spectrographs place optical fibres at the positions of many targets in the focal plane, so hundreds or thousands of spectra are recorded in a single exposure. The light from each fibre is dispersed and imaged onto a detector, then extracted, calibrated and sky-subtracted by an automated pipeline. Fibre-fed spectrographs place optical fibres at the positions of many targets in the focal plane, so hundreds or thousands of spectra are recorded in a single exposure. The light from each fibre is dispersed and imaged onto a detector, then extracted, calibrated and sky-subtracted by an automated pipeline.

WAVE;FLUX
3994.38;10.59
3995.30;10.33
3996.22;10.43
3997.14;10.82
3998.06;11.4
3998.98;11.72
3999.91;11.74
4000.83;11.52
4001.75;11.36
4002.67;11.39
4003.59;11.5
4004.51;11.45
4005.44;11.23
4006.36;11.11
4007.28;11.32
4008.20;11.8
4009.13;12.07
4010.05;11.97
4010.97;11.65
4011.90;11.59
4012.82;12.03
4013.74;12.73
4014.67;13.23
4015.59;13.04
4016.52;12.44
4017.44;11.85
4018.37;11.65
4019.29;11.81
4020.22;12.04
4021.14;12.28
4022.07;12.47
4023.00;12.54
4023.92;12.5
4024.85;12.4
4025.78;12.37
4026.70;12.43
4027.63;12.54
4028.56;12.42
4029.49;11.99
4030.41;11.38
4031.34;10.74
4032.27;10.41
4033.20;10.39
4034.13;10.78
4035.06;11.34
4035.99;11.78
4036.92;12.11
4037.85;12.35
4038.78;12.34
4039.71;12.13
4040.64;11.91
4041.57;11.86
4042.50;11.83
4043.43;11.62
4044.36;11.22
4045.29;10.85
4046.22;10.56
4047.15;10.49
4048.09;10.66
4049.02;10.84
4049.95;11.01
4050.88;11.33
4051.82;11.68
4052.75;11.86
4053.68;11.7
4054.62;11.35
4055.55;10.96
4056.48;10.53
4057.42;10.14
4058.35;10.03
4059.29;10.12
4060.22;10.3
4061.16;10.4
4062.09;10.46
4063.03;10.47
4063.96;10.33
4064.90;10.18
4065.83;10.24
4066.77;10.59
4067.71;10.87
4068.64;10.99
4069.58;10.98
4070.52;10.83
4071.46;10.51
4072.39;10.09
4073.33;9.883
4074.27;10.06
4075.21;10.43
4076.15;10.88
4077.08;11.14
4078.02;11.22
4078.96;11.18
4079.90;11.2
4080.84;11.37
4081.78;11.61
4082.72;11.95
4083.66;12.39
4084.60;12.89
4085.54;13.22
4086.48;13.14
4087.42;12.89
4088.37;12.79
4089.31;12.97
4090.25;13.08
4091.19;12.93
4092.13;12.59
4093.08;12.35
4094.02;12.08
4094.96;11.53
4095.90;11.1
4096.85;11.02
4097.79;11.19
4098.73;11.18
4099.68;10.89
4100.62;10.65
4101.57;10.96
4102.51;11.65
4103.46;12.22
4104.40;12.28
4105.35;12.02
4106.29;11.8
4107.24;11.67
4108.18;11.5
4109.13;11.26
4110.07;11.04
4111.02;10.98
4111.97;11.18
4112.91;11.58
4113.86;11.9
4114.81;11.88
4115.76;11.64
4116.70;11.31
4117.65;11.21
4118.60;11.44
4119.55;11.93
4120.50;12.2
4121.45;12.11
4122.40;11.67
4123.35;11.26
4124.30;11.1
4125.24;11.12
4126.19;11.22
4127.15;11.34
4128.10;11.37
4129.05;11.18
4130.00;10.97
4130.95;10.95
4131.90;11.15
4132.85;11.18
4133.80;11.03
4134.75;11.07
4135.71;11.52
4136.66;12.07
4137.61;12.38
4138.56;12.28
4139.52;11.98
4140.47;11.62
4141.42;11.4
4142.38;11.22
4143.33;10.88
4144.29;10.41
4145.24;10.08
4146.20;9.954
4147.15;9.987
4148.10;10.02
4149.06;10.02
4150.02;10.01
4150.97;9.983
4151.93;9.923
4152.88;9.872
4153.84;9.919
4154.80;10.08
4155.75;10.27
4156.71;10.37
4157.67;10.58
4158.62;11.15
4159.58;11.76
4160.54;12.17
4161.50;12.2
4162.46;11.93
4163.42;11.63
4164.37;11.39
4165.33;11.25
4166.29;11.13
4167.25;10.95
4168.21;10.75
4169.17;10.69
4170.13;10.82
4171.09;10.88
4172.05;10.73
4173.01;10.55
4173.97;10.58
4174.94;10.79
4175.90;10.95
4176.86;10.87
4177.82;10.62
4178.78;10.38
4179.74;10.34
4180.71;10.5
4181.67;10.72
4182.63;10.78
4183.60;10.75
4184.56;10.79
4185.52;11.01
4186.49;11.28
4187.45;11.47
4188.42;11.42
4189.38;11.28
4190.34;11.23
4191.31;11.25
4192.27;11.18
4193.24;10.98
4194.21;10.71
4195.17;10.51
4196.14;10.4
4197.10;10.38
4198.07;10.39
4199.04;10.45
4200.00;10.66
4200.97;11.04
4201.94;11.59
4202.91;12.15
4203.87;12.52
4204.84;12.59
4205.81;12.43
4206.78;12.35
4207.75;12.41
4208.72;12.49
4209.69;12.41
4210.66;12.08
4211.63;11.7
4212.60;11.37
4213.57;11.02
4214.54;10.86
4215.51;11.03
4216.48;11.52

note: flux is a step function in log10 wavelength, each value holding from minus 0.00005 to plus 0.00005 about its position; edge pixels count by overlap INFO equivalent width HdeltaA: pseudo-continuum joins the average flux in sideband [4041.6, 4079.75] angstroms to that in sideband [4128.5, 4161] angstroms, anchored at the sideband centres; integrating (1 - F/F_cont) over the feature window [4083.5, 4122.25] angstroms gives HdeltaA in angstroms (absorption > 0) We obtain -3.7 angstroms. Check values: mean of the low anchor 10.8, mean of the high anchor 10.9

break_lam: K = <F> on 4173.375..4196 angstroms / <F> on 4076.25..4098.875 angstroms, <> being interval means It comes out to 0.90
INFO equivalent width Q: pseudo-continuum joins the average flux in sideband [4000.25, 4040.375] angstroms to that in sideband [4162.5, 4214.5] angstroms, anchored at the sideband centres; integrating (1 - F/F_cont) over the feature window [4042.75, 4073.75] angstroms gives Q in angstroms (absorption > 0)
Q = 2.6 angstroms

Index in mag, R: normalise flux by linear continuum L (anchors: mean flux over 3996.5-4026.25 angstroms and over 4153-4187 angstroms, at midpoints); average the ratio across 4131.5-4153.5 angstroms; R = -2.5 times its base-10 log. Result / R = 0.02 mag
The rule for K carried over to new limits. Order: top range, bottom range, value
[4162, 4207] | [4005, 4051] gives 0.94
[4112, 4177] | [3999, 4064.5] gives 0.96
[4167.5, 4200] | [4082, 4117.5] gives 0.91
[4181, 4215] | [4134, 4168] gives 1.03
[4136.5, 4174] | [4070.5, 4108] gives 0.93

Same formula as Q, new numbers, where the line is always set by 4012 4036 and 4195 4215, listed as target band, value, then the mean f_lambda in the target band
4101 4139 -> 0.74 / 11.5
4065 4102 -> 1.12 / 11.5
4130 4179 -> 3.12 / 10.9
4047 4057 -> 0.64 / 11.1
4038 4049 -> 0.48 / 11.4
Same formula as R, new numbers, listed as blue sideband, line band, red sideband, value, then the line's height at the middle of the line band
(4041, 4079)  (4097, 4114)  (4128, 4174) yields -0.05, 10.9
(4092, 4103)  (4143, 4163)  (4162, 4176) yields 0.05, 11.1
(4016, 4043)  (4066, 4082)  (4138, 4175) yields 0.07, 11.5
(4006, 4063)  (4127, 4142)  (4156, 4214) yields -0.01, 11.3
